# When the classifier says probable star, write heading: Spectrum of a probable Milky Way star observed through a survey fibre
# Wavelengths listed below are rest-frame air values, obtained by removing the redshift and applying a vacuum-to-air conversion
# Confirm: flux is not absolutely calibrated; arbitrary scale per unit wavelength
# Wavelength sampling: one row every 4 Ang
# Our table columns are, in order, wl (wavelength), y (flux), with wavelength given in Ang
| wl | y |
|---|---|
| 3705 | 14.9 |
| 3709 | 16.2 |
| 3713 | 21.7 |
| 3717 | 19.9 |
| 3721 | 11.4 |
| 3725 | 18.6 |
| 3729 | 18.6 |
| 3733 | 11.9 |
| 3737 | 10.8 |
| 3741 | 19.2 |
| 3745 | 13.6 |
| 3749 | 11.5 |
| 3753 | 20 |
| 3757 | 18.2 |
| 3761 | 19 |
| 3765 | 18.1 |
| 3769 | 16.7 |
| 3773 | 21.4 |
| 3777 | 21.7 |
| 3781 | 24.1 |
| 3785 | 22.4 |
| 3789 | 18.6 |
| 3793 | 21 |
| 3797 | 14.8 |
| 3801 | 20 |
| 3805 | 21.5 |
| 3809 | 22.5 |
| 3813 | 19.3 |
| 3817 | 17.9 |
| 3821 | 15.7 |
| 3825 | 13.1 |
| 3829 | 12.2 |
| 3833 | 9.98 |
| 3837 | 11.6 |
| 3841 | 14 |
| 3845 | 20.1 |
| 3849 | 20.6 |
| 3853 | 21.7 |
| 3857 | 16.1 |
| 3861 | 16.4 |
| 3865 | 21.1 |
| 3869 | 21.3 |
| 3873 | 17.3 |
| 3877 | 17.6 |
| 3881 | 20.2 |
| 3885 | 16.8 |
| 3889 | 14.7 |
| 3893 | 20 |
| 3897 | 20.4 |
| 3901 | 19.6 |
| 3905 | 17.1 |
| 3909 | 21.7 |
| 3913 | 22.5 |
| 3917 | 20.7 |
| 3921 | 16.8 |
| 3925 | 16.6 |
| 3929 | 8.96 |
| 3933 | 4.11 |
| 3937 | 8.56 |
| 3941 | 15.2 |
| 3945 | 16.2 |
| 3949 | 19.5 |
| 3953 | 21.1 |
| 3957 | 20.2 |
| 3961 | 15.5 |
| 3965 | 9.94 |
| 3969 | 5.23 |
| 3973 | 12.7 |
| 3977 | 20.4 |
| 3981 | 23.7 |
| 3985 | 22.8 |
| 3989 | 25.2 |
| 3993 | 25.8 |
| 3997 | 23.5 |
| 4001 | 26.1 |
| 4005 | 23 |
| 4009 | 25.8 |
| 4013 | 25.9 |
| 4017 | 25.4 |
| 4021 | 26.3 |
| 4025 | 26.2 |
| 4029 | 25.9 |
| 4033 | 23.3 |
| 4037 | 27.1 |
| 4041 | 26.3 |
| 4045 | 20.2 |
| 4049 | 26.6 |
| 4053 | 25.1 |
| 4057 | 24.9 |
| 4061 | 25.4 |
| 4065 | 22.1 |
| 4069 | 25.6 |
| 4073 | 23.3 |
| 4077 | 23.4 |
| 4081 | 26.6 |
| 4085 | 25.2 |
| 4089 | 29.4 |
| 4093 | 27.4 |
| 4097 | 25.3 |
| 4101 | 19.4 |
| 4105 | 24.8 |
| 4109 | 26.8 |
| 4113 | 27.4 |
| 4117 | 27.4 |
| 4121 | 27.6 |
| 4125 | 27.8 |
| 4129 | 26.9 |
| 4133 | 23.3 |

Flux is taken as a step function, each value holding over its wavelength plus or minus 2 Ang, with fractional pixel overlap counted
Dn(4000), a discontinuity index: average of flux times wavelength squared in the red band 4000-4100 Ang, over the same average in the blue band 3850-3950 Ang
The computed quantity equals 1.6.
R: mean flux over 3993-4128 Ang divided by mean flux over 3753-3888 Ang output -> 1.39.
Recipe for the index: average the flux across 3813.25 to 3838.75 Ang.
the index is 13.8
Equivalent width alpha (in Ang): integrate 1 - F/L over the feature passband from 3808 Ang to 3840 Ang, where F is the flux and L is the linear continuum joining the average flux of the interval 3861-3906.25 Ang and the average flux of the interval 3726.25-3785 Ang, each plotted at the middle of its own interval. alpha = 5.6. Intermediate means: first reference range 17.7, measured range 15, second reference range 18.7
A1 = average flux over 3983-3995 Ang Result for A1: 24.6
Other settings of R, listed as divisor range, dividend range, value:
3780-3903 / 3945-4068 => 1.23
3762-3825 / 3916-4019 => 0.94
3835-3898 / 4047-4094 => 1.40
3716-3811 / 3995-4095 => 1.39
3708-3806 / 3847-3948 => 0.96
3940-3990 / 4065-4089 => 1.43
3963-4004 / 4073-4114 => 1.30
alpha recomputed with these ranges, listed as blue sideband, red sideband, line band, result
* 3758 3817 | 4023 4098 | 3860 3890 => 4.57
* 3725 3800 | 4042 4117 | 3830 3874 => 6.15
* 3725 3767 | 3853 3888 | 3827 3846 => 4.91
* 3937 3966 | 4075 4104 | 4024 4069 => -4.76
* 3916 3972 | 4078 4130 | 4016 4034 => -4.76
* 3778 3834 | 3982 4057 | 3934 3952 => 6.39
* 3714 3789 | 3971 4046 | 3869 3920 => 5.13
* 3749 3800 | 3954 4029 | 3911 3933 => 5.11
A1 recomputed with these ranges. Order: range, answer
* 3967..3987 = 17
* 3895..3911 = 19.7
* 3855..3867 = 17.9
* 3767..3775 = 19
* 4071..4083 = 24.4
